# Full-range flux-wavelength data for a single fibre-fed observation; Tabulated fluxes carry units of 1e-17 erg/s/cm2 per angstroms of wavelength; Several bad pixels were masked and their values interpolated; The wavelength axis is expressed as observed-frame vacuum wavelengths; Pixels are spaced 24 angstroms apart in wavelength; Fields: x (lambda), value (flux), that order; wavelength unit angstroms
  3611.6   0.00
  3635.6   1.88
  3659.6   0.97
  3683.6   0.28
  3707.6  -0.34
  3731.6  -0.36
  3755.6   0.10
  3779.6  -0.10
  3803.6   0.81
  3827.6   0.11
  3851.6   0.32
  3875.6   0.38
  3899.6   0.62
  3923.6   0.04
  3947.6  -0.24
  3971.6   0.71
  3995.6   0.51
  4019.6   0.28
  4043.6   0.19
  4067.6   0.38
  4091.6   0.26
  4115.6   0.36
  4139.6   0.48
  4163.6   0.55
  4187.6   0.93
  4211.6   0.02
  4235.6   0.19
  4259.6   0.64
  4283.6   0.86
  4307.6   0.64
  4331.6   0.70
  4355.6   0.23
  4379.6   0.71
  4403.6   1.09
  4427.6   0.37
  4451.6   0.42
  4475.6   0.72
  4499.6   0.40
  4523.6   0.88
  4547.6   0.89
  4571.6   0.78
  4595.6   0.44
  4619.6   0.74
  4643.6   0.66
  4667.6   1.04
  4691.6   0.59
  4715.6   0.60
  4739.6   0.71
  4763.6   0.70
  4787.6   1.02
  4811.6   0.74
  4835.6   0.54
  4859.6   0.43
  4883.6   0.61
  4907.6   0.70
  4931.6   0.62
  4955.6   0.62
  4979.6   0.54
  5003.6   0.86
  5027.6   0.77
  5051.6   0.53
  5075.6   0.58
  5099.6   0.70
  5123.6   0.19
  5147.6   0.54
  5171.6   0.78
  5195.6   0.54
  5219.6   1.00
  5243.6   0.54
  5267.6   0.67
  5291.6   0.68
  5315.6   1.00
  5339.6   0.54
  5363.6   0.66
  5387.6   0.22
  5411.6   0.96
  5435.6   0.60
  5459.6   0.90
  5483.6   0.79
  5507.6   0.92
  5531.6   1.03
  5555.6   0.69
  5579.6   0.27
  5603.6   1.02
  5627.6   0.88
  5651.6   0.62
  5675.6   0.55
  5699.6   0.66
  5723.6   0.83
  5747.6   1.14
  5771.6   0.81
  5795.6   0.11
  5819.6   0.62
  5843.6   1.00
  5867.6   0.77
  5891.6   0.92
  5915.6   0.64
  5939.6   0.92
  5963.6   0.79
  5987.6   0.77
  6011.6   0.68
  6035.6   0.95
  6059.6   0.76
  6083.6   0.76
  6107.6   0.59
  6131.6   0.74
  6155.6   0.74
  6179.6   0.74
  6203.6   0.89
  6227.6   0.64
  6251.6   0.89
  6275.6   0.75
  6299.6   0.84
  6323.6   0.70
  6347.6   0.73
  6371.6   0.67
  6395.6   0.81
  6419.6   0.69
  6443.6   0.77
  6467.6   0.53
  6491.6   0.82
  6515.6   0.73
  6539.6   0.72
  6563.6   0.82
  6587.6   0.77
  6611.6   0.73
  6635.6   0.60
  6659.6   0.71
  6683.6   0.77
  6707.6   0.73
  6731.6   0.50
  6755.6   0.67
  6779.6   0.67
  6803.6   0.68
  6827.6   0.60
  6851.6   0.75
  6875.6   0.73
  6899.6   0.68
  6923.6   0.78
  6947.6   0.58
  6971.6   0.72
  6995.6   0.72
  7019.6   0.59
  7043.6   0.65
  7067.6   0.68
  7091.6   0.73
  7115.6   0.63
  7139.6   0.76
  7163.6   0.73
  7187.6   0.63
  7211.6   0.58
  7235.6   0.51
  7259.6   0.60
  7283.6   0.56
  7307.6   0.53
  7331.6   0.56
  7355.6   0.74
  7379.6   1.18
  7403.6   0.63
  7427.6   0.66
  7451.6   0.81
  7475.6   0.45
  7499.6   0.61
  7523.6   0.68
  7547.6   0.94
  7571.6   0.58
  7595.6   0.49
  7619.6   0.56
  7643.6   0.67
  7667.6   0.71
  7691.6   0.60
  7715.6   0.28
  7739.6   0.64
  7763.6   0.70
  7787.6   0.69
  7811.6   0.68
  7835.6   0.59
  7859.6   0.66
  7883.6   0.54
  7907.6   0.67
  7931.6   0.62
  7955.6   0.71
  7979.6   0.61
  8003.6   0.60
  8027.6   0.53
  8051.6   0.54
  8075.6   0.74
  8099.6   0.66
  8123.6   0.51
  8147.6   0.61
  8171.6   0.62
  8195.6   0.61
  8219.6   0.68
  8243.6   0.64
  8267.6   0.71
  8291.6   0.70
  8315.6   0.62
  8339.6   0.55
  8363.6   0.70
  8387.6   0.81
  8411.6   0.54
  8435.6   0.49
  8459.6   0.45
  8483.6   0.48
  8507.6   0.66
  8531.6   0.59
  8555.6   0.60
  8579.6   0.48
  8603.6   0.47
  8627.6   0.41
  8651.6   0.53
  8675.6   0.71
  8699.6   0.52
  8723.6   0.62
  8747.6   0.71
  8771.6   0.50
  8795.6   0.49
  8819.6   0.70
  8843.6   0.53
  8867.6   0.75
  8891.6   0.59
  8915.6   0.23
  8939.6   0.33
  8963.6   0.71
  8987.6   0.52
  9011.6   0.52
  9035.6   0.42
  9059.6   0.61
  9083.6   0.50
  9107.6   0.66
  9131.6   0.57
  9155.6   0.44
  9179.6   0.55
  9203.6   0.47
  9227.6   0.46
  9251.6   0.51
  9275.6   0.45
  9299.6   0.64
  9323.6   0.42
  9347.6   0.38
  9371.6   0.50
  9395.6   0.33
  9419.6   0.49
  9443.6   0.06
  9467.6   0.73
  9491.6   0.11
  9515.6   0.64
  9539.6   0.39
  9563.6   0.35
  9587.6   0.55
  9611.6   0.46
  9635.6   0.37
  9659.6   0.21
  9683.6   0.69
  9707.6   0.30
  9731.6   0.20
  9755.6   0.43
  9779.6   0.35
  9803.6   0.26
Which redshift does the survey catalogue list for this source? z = 0.12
